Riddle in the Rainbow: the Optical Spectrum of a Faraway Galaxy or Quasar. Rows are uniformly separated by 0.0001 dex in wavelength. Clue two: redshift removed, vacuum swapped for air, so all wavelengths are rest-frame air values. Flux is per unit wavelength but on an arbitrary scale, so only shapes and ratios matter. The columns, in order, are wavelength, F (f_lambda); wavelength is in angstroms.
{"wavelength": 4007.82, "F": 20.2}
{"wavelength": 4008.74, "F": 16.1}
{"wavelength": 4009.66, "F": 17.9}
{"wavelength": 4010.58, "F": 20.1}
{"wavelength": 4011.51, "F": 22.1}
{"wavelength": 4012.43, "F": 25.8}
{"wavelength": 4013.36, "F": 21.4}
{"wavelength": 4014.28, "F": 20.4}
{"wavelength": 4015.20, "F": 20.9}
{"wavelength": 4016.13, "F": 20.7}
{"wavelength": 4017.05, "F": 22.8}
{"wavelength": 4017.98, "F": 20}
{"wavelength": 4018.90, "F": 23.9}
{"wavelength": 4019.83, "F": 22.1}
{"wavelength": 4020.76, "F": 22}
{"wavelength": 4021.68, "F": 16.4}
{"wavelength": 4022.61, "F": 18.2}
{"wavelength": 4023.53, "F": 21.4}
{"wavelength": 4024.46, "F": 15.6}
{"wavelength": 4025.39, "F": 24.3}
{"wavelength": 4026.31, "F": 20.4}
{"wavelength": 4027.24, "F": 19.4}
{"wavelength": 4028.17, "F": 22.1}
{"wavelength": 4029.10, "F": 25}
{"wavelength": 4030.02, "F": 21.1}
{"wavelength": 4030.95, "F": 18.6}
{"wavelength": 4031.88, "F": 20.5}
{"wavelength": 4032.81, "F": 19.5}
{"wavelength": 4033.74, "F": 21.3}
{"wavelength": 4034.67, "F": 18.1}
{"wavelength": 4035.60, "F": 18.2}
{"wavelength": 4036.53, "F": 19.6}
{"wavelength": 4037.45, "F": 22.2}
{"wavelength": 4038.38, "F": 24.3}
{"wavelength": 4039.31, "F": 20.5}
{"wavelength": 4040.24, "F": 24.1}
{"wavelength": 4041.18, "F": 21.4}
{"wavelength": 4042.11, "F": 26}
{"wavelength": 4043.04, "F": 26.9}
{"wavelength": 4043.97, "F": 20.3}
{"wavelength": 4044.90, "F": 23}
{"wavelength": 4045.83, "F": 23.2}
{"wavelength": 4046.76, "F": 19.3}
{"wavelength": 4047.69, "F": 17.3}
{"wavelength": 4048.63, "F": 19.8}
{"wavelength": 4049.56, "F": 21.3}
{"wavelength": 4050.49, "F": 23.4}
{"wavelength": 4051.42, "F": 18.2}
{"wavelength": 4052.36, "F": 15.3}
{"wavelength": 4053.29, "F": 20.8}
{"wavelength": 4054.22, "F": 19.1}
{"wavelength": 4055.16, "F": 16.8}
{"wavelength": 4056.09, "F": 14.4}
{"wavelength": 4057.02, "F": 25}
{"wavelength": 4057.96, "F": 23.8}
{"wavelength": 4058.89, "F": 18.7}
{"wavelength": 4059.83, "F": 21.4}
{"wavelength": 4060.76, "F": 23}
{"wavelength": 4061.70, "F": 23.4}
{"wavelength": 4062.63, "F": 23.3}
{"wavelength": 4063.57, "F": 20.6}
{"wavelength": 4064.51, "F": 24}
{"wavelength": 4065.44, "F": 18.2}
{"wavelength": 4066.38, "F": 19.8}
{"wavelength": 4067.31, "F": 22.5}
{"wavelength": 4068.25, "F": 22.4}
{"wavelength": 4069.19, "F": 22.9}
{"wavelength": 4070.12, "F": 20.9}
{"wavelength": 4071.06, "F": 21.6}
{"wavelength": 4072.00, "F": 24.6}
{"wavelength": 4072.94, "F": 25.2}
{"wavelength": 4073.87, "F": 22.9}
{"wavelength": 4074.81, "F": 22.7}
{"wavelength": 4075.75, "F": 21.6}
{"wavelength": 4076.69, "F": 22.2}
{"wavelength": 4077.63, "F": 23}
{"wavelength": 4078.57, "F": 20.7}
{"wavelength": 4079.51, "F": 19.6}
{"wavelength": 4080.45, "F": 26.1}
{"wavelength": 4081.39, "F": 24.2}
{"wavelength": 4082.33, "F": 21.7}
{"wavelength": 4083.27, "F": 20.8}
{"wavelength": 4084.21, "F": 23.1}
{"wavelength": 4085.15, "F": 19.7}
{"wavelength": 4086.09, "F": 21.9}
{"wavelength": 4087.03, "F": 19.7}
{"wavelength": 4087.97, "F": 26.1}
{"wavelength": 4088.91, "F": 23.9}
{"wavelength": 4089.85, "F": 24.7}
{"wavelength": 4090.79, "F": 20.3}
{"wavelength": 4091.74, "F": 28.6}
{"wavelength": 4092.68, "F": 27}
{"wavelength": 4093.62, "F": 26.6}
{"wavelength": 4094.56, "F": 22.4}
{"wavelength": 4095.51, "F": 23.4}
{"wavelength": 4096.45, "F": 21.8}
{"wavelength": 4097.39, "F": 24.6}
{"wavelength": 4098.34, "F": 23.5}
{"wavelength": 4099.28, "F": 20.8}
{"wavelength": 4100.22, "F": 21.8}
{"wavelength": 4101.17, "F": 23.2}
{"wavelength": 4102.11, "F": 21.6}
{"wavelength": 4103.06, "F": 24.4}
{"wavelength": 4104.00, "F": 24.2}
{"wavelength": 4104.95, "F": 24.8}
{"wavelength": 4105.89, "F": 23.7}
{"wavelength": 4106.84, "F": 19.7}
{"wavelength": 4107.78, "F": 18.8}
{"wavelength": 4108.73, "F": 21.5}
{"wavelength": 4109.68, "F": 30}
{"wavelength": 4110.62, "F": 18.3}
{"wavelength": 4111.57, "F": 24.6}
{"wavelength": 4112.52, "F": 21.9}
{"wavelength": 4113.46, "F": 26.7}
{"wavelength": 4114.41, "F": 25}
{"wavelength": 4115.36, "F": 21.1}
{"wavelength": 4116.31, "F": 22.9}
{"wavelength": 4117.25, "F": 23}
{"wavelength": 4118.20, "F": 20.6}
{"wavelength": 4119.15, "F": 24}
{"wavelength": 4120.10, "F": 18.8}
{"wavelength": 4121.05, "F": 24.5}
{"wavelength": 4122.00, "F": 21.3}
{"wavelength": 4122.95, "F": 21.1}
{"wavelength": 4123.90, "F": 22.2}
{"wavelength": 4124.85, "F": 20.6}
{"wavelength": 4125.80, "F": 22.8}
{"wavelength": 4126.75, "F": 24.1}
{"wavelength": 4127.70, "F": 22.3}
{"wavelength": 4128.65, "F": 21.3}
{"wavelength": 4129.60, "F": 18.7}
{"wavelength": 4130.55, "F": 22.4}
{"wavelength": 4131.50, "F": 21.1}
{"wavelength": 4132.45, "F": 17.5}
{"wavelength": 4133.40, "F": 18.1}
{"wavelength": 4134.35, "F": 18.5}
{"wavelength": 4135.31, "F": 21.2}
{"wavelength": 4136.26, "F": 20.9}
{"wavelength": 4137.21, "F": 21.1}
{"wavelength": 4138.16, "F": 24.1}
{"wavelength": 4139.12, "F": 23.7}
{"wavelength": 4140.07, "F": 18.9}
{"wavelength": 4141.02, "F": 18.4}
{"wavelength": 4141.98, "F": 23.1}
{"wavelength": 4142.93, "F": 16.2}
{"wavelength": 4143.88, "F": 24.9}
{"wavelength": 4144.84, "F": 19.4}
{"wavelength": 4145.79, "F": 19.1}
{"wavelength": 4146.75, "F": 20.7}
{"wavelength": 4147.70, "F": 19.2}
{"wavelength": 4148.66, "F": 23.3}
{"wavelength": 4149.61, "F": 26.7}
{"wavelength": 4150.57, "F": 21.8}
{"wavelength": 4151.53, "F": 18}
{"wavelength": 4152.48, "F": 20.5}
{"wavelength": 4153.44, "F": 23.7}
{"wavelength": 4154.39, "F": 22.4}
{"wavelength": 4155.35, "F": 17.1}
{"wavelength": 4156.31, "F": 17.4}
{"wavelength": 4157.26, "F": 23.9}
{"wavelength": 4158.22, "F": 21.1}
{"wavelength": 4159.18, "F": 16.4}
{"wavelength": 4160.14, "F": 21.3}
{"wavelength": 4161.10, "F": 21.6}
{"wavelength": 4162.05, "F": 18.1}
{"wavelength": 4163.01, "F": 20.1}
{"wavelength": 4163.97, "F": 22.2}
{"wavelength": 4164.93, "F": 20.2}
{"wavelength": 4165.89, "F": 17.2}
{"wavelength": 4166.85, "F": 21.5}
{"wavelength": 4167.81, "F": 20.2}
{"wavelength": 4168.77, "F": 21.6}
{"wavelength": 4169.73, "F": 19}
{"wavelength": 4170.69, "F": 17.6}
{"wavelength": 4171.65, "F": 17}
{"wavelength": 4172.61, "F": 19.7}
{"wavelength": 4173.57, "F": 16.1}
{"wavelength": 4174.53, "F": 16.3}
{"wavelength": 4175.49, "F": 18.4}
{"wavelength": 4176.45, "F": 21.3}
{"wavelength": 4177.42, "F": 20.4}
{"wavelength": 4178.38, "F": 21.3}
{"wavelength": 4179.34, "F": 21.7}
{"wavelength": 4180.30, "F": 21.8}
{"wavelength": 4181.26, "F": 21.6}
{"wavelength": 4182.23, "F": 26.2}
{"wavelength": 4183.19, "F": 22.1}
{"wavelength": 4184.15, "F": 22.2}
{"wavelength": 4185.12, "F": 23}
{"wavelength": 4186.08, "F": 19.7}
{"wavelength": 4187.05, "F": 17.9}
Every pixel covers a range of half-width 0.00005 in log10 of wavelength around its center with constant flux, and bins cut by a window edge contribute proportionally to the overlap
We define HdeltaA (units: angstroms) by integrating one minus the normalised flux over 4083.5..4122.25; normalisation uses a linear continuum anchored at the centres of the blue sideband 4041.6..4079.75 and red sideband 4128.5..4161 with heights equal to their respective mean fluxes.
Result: -3.6 angstroms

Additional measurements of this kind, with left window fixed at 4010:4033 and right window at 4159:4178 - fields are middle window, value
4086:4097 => -2.03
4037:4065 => -0.94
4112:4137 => -2.24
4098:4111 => -1.65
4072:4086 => -1.44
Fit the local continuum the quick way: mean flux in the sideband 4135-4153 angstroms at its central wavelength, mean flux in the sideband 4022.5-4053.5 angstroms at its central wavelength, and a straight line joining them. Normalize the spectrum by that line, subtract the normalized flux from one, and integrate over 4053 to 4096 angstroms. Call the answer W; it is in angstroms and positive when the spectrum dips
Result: -2.66 angstroms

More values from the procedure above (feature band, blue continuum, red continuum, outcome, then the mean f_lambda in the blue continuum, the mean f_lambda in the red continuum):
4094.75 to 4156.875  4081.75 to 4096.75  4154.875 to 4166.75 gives -0.8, 23.3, 19.8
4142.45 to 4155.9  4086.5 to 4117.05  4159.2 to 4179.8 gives -0.1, 23.4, 19.6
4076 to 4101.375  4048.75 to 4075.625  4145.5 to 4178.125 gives -2.5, 21.3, 20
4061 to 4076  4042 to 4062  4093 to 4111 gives -0.5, 20.8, 23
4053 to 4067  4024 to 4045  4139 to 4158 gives 0.3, 21.4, 20.9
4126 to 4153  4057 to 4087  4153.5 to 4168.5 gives -0.4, 22.2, 20.2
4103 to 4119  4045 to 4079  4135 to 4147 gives -1.5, 21.2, 20.9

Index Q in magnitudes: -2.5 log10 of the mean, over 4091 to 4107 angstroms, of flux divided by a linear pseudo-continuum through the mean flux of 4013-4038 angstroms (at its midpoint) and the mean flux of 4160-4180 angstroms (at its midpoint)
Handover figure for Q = -0.18 mag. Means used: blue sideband 20.6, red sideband 19.7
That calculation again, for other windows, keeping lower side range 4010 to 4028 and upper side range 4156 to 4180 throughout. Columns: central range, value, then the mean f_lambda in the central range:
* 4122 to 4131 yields -0.09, 21.7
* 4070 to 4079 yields -0.11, 22.6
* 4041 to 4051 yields -0.07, 22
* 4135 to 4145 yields -0.06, 21.1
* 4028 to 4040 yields 0.00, 20.9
